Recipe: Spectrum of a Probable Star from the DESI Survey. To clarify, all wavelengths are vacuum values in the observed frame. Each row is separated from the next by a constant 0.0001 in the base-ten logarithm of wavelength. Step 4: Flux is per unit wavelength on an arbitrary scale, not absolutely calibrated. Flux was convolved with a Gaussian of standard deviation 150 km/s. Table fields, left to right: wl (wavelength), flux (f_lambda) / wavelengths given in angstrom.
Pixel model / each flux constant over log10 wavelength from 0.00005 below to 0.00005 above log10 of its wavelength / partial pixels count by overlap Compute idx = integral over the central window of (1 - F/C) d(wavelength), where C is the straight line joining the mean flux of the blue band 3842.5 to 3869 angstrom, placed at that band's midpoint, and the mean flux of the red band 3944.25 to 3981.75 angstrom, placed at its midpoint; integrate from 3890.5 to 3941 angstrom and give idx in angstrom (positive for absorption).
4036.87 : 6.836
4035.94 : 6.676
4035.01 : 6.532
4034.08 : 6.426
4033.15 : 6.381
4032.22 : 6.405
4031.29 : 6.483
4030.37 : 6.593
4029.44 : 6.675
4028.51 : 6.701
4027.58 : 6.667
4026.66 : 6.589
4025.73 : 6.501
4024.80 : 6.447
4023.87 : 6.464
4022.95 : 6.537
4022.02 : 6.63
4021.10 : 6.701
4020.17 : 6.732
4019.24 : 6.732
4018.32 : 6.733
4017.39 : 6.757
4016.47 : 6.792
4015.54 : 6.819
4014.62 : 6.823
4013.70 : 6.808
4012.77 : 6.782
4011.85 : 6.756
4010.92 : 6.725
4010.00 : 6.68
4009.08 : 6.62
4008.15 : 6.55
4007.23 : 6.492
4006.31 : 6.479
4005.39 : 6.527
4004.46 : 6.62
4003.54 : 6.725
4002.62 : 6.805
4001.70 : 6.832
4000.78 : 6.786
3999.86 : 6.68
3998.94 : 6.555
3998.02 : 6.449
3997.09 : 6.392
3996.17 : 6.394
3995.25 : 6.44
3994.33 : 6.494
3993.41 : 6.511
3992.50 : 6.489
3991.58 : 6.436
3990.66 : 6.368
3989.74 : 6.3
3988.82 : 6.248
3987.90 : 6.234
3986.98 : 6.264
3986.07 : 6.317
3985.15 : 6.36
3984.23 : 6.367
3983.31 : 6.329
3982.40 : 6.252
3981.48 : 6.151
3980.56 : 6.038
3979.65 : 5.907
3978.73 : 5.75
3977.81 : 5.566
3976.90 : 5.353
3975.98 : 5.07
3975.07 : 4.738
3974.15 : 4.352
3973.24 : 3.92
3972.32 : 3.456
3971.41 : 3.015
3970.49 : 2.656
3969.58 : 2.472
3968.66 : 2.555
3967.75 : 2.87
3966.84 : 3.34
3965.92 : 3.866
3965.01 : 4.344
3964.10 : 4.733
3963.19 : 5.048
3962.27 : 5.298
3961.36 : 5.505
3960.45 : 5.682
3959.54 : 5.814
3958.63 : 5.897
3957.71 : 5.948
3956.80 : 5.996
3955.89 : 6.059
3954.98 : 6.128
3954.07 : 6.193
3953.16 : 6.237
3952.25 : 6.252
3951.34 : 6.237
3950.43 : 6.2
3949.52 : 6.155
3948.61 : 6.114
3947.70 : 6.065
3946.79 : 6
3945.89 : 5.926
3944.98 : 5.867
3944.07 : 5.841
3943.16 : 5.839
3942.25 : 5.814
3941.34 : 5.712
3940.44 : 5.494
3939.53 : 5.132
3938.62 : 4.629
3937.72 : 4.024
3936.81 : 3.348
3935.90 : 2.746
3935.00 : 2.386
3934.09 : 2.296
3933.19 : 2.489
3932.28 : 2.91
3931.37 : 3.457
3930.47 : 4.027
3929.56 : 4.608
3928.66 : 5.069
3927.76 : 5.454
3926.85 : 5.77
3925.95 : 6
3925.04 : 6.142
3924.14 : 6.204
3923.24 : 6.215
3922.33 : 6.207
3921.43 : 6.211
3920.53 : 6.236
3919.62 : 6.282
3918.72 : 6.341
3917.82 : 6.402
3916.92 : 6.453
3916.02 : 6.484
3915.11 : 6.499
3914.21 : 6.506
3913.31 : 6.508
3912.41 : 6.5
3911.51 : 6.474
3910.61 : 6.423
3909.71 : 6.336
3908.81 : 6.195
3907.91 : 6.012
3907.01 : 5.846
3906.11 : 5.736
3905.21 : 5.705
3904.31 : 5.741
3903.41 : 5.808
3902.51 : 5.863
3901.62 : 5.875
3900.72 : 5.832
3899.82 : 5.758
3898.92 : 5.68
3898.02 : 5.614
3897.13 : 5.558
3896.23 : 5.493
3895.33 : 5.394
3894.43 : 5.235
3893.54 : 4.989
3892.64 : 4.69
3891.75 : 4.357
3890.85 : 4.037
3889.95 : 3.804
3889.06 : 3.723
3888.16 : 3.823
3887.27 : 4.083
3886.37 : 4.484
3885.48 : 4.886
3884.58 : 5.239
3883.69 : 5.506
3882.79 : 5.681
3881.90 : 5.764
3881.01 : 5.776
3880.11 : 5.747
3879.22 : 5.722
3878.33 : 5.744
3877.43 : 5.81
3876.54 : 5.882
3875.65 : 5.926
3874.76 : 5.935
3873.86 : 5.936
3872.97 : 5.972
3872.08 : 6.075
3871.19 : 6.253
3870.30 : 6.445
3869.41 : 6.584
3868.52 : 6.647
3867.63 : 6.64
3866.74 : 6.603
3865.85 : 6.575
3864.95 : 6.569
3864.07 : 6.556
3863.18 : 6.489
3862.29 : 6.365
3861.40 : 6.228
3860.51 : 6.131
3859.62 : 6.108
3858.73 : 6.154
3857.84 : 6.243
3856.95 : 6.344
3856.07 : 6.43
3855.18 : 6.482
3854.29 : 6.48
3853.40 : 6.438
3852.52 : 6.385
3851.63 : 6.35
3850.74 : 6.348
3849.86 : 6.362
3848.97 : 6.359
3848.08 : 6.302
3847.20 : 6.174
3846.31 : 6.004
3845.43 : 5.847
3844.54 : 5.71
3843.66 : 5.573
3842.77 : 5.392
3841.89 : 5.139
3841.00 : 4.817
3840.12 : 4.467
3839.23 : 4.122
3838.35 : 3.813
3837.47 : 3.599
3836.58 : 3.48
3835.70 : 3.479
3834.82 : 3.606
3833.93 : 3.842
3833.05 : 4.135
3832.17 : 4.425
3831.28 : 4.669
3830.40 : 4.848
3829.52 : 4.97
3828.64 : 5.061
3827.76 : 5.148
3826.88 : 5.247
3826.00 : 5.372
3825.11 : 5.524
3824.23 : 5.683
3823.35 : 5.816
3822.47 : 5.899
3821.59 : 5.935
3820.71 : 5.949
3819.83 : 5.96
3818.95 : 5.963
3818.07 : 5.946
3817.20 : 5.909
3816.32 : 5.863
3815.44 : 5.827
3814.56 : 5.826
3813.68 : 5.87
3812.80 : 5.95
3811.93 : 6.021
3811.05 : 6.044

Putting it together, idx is 2.7 angstrom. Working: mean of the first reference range 6.28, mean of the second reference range 5.14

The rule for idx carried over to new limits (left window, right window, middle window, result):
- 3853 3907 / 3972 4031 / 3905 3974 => 8.82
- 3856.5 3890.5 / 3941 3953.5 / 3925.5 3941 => 4.81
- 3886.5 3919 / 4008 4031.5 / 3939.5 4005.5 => 6.17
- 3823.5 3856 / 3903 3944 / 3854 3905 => -3.89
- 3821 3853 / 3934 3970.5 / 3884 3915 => -2.00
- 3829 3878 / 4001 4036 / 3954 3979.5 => 6.61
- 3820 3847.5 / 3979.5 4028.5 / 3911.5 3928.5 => -1.40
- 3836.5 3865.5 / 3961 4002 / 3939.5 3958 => -1.57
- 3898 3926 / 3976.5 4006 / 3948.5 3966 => 1.51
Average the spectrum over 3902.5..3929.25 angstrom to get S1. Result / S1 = 6.12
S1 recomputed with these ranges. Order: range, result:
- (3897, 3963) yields 5.59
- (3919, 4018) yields 5.59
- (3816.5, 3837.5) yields 5.06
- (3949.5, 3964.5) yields 5.84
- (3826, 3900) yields 5.48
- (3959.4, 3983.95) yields 4.67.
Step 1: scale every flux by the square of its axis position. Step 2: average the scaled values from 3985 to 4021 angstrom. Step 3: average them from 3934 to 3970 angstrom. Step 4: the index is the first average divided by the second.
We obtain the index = 1.33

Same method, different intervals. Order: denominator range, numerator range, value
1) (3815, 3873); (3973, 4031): 1.22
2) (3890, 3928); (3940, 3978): 0.90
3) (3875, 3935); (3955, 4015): 1.10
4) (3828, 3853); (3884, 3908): 1.05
